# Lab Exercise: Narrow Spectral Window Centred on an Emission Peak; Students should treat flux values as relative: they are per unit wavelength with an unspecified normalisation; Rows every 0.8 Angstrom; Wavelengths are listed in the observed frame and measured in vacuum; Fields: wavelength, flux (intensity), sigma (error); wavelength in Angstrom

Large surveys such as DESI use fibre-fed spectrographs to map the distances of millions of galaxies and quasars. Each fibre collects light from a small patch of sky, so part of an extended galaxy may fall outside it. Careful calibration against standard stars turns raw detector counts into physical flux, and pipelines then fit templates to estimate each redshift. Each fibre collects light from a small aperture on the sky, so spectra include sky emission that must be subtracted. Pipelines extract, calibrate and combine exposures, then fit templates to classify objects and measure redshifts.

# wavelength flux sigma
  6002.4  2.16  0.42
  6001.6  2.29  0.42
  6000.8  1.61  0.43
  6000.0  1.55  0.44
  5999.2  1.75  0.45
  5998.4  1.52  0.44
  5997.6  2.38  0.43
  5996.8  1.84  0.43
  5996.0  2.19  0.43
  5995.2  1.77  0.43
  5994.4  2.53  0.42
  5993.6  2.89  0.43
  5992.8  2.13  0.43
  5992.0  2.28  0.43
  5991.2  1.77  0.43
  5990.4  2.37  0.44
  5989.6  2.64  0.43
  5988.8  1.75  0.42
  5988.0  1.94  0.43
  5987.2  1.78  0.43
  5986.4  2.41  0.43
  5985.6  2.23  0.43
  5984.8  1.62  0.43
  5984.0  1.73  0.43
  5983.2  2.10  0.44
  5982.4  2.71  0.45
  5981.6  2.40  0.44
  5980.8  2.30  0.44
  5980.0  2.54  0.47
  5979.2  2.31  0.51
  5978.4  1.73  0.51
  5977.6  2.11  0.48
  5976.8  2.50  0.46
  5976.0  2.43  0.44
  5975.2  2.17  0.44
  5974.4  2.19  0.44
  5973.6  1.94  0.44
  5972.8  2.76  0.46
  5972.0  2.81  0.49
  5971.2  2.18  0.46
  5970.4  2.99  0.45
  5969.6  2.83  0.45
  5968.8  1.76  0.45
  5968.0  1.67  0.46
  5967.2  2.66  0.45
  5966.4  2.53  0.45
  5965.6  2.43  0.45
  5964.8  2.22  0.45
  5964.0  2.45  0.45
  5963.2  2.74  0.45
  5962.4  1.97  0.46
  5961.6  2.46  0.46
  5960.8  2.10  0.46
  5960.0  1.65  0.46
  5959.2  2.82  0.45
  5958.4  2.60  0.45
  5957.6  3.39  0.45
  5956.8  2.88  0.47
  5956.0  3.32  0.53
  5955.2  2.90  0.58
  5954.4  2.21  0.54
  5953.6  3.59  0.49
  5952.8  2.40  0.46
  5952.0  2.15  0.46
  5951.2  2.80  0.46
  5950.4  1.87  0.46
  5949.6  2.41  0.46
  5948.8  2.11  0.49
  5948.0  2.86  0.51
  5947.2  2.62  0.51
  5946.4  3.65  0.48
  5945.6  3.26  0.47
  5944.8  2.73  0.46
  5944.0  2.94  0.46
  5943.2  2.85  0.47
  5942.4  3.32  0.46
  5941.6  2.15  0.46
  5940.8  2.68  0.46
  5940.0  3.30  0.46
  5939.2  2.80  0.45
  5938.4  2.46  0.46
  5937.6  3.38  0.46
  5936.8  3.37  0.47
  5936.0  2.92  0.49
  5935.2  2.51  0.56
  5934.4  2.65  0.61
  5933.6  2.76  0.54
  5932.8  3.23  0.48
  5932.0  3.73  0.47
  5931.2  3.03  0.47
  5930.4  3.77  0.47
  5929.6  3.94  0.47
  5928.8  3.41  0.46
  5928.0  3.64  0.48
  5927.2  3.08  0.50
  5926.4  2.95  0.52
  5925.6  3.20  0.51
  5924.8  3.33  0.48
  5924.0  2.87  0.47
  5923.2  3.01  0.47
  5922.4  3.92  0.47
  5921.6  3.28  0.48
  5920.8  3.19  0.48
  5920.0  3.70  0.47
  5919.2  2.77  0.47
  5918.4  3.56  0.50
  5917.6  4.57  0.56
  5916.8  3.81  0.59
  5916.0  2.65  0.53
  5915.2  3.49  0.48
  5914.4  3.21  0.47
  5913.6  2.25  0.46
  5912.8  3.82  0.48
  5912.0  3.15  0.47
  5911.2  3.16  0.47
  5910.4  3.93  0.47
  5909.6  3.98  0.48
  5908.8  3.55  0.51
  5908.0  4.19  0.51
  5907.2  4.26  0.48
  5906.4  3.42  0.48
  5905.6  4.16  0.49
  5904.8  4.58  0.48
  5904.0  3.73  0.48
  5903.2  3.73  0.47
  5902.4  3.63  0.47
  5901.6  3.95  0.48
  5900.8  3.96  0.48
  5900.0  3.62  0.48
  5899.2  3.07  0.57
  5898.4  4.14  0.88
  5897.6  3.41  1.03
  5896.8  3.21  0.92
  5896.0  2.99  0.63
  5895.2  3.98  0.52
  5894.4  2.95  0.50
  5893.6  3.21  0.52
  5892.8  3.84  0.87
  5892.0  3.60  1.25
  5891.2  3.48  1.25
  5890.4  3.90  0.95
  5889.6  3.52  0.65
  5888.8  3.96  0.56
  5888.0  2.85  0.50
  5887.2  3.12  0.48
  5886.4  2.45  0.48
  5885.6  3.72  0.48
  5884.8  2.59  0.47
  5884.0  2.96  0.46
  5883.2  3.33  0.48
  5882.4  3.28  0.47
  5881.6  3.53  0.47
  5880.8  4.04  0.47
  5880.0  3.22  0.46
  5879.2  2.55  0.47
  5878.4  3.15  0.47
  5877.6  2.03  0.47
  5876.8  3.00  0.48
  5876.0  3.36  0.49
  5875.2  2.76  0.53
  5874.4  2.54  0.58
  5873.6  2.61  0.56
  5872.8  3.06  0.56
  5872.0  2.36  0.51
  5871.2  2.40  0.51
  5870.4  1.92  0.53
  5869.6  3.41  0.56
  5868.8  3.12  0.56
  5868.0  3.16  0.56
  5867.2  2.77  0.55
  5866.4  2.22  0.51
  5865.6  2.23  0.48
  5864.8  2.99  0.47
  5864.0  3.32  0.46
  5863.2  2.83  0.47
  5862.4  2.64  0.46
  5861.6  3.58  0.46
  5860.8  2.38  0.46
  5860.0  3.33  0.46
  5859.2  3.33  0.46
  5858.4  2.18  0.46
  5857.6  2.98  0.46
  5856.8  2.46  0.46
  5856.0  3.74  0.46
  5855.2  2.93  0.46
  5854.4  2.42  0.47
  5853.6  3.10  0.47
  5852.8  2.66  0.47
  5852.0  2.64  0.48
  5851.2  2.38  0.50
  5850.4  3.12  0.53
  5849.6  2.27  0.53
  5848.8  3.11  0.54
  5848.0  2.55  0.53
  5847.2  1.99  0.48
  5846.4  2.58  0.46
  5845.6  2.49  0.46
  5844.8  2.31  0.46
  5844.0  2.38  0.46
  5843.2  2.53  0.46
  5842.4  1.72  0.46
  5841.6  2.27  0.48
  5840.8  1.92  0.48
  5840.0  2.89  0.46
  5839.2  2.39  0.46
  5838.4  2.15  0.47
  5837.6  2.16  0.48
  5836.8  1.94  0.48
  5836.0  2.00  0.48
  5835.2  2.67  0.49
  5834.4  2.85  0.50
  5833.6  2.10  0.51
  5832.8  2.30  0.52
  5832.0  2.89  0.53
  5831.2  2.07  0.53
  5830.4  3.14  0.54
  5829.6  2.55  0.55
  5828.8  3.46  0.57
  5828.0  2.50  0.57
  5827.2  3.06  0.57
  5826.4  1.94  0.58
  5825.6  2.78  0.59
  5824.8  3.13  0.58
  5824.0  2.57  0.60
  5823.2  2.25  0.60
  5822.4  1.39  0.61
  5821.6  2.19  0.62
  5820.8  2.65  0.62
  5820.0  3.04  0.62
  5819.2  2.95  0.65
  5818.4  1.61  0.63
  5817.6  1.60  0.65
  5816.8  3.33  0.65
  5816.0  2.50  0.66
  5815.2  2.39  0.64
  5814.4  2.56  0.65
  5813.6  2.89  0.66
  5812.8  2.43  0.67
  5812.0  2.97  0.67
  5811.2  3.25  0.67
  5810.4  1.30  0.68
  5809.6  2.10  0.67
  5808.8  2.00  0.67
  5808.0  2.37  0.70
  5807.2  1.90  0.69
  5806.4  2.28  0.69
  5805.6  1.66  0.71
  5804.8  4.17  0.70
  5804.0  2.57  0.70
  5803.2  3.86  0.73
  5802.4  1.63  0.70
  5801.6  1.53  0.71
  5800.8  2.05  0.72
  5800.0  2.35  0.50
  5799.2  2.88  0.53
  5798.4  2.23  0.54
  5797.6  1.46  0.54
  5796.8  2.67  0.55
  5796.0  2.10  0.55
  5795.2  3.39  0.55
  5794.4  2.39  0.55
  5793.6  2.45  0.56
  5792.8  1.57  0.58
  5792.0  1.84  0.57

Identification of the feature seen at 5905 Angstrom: C III]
